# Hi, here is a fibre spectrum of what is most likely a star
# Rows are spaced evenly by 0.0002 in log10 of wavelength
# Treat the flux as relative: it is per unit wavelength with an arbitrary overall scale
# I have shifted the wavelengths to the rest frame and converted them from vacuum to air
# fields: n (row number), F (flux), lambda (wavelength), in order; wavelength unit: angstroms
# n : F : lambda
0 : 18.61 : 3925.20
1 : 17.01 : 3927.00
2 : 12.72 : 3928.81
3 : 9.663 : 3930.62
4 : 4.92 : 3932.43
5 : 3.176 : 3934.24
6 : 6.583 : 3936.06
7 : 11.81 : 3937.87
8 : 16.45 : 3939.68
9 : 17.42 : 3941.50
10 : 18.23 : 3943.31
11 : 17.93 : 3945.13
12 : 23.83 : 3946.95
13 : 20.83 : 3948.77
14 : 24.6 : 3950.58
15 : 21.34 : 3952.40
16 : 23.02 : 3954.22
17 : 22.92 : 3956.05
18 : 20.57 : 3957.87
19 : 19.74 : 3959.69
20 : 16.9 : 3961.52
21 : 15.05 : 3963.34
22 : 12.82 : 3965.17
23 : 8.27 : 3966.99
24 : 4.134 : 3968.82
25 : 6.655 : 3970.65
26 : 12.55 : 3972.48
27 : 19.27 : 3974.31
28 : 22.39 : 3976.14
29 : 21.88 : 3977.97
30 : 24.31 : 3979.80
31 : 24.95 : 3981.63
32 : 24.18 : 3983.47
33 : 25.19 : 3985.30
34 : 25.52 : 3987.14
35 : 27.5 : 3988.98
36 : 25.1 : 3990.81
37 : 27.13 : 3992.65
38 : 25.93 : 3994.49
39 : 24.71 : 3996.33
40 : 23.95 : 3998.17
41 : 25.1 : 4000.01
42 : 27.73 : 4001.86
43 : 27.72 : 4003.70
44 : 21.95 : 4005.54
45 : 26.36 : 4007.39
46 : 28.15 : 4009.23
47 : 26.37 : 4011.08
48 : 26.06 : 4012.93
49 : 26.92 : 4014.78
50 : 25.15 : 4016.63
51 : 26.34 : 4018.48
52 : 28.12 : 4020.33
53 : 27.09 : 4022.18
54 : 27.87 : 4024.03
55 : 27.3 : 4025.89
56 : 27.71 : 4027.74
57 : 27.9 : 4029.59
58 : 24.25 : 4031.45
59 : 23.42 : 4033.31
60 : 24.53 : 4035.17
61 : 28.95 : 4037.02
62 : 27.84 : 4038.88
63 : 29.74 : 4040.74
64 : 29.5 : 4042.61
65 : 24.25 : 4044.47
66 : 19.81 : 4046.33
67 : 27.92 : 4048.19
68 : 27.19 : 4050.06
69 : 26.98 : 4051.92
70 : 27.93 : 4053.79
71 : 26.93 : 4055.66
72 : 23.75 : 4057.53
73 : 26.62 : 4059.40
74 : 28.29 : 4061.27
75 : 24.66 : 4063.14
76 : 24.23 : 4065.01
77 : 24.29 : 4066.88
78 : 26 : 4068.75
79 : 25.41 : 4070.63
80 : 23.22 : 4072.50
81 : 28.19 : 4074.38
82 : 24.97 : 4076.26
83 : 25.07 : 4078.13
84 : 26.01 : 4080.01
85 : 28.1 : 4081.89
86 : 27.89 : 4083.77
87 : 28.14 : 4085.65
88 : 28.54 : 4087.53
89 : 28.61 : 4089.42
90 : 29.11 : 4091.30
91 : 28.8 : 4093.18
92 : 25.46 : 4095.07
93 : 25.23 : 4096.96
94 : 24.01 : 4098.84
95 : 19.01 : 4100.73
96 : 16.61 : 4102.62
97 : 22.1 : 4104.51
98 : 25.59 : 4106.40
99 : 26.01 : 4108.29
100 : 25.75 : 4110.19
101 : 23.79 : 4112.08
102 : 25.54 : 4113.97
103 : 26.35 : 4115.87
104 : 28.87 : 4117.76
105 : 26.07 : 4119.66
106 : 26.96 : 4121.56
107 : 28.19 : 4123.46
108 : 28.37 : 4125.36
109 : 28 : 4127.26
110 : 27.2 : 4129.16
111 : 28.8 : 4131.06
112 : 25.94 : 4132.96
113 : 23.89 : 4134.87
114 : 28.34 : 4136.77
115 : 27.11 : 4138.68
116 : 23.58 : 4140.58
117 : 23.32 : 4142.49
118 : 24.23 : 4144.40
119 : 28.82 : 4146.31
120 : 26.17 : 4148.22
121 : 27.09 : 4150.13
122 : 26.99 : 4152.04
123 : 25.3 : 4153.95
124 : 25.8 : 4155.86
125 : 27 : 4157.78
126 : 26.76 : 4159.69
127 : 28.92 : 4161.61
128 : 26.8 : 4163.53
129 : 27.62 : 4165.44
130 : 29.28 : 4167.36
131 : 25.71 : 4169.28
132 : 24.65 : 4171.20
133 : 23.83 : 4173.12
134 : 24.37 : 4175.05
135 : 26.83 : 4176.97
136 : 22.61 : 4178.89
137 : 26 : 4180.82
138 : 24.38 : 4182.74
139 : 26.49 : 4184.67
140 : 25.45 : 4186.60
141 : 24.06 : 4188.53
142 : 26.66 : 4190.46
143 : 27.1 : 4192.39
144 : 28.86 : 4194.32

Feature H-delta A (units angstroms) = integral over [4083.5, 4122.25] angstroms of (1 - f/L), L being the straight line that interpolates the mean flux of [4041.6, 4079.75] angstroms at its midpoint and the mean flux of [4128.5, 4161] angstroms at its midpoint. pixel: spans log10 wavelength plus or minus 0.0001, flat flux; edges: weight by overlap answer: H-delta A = 0.6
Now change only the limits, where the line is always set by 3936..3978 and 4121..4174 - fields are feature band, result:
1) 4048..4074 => -4.4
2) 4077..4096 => -3.3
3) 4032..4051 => -4.5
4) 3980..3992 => -4.5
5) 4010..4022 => -4.0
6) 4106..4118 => -0.5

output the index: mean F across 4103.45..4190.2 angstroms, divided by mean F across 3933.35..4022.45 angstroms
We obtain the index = 1.2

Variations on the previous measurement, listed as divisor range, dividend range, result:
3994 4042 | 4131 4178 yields 0.99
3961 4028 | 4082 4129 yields 1.14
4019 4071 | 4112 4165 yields 1.01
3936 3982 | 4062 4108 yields 1.44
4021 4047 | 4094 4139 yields 0.96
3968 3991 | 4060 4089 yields 1.30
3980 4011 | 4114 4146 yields 1.04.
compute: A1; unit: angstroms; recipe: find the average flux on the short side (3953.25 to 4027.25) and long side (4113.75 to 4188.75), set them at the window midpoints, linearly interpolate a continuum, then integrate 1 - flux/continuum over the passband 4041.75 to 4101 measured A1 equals -4.0 angstroms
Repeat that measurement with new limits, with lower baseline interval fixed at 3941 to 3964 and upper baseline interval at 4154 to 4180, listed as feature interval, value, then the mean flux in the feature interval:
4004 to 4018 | -2.6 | 25.9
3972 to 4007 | -4.8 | 24.2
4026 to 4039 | -2.2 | 26.4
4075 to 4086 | -1.3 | 26.7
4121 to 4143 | -1.3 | 26.7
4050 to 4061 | -1.7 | 26.6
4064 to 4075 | -0.8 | 25.1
